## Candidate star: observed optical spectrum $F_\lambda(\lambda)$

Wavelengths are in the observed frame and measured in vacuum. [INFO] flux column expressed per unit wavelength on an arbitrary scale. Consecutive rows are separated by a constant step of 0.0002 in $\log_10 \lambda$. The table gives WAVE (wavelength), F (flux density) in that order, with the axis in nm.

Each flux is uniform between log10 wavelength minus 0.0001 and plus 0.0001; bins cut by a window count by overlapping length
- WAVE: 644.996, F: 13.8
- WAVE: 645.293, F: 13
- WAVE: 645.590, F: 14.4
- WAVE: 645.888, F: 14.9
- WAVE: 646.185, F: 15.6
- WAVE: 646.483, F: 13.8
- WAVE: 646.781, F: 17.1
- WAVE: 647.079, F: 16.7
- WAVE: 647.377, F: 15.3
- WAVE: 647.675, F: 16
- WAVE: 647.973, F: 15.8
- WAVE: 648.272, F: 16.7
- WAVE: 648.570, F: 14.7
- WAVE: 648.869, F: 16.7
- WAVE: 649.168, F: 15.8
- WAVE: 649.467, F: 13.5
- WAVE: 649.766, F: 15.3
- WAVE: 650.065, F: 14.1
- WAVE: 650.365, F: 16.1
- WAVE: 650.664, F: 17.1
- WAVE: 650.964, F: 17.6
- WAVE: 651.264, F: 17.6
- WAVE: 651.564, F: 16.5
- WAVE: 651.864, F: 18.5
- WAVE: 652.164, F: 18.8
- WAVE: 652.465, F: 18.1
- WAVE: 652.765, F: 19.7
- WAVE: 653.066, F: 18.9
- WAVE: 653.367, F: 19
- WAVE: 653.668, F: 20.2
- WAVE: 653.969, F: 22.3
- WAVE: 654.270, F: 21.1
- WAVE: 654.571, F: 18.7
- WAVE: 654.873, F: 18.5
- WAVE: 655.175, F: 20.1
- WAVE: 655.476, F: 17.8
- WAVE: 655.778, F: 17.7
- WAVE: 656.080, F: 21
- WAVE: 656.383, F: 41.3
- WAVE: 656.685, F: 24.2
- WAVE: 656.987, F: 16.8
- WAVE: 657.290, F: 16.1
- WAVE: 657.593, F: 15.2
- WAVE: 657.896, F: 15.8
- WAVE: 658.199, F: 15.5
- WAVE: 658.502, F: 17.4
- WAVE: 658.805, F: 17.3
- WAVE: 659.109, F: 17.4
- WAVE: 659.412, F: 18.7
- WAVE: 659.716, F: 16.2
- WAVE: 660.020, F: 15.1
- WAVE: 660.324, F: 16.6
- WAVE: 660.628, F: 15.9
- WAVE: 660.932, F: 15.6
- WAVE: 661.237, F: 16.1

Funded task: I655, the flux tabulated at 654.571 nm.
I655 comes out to 18.7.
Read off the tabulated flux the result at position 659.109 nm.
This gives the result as 17.4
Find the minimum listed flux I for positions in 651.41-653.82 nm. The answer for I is 16.5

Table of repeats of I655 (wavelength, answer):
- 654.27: 21.1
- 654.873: 18.5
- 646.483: 13.8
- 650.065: 14.1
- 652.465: 18.1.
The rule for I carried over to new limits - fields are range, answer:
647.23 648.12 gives 15.3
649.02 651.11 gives 13.5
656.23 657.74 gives 15.2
